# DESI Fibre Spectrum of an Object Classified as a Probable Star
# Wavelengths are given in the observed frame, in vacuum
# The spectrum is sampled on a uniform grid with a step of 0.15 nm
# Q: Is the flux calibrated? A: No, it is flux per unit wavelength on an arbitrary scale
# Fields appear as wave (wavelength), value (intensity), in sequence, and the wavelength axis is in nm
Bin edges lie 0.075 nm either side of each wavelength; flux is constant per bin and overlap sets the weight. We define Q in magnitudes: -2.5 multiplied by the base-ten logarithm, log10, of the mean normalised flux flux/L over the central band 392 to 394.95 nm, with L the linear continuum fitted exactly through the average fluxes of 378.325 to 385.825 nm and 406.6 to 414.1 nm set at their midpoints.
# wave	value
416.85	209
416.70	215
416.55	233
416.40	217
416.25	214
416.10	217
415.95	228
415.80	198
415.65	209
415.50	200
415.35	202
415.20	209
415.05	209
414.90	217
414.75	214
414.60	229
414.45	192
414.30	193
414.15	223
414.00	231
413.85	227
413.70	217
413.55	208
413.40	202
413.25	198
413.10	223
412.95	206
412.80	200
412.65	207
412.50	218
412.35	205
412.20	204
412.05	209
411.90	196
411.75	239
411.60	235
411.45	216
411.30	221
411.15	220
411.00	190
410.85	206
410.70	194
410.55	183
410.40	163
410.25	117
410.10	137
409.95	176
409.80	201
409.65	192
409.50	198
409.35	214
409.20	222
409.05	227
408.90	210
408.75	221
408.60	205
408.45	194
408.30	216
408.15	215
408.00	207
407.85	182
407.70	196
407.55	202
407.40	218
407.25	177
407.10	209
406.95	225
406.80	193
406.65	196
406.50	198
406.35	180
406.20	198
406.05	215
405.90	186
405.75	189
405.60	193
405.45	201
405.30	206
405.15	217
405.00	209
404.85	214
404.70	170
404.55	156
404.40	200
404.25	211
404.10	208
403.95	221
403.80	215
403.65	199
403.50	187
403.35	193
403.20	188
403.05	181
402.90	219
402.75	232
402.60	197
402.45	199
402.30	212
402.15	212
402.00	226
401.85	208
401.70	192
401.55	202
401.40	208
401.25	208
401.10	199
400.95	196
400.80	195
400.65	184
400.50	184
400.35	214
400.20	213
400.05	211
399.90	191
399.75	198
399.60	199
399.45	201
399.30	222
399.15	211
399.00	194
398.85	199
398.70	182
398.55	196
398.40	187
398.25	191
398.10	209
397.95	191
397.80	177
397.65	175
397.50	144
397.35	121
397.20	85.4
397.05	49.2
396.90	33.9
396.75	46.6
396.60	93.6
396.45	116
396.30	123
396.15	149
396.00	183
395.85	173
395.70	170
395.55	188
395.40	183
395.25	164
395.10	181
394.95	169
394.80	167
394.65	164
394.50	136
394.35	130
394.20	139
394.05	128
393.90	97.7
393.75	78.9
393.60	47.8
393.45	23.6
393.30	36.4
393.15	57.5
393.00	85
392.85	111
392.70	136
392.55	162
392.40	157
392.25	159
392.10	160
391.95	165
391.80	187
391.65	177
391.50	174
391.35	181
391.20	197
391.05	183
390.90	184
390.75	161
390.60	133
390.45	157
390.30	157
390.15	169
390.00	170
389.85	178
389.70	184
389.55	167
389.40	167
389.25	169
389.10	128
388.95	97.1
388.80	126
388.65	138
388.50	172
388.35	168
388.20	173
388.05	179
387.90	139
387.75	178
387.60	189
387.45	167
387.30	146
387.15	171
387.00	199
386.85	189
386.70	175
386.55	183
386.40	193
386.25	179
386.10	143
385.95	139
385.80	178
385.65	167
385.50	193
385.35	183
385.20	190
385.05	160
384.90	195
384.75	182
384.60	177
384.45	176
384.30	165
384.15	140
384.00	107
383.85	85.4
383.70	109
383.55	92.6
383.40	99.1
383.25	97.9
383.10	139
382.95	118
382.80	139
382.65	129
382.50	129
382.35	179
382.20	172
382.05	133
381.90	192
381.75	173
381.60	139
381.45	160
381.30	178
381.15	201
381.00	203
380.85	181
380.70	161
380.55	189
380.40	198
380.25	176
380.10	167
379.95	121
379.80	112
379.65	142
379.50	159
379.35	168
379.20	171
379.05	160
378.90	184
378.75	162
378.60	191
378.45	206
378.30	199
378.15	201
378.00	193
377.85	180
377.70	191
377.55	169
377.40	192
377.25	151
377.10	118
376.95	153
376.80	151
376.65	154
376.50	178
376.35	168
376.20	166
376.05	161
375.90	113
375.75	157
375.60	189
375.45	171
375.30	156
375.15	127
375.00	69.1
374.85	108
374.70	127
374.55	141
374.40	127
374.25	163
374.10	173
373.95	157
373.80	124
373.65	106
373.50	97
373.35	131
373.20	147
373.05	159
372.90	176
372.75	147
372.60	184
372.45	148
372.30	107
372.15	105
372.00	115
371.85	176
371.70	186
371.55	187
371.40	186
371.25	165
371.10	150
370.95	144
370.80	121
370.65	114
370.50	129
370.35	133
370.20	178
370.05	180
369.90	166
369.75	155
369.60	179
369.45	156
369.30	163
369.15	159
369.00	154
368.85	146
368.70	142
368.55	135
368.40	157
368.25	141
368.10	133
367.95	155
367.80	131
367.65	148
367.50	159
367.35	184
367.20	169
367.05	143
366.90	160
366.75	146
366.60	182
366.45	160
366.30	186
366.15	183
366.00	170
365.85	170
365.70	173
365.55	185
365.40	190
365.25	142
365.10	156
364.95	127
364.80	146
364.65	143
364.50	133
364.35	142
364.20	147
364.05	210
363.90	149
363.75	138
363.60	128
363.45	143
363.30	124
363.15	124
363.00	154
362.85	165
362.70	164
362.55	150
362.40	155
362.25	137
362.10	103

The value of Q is 0.454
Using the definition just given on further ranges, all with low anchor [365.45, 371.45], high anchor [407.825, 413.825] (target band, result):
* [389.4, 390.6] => 0.09 mag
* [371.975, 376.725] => 0.15 mag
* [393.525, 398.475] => 0.32 mag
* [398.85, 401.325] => -0.06 mag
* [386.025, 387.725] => 0.01 mag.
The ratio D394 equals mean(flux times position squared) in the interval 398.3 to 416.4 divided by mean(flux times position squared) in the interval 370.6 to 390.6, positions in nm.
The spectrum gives 1.5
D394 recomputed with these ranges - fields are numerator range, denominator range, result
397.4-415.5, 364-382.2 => 1.52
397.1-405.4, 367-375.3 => 1.56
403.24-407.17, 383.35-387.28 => 1.37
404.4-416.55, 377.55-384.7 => 1.49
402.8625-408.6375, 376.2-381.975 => 1.34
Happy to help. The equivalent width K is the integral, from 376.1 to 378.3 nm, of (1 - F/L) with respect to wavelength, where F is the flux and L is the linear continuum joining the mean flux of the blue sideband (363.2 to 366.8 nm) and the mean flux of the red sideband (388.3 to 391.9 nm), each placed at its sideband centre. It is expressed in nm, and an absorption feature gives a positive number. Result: -0.13 nm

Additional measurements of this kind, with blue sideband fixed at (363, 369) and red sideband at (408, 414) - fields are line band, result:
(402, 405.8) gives -0.114 nm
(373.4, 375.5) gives 0.410 nm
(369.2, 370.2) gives -0.058 nm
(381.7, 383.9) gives 0.508 nm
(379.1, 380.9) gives 0.081 nm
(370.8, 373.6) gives 0.197 nm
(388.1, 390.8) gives 0.351 nm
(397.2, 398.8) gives 0.136 nm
